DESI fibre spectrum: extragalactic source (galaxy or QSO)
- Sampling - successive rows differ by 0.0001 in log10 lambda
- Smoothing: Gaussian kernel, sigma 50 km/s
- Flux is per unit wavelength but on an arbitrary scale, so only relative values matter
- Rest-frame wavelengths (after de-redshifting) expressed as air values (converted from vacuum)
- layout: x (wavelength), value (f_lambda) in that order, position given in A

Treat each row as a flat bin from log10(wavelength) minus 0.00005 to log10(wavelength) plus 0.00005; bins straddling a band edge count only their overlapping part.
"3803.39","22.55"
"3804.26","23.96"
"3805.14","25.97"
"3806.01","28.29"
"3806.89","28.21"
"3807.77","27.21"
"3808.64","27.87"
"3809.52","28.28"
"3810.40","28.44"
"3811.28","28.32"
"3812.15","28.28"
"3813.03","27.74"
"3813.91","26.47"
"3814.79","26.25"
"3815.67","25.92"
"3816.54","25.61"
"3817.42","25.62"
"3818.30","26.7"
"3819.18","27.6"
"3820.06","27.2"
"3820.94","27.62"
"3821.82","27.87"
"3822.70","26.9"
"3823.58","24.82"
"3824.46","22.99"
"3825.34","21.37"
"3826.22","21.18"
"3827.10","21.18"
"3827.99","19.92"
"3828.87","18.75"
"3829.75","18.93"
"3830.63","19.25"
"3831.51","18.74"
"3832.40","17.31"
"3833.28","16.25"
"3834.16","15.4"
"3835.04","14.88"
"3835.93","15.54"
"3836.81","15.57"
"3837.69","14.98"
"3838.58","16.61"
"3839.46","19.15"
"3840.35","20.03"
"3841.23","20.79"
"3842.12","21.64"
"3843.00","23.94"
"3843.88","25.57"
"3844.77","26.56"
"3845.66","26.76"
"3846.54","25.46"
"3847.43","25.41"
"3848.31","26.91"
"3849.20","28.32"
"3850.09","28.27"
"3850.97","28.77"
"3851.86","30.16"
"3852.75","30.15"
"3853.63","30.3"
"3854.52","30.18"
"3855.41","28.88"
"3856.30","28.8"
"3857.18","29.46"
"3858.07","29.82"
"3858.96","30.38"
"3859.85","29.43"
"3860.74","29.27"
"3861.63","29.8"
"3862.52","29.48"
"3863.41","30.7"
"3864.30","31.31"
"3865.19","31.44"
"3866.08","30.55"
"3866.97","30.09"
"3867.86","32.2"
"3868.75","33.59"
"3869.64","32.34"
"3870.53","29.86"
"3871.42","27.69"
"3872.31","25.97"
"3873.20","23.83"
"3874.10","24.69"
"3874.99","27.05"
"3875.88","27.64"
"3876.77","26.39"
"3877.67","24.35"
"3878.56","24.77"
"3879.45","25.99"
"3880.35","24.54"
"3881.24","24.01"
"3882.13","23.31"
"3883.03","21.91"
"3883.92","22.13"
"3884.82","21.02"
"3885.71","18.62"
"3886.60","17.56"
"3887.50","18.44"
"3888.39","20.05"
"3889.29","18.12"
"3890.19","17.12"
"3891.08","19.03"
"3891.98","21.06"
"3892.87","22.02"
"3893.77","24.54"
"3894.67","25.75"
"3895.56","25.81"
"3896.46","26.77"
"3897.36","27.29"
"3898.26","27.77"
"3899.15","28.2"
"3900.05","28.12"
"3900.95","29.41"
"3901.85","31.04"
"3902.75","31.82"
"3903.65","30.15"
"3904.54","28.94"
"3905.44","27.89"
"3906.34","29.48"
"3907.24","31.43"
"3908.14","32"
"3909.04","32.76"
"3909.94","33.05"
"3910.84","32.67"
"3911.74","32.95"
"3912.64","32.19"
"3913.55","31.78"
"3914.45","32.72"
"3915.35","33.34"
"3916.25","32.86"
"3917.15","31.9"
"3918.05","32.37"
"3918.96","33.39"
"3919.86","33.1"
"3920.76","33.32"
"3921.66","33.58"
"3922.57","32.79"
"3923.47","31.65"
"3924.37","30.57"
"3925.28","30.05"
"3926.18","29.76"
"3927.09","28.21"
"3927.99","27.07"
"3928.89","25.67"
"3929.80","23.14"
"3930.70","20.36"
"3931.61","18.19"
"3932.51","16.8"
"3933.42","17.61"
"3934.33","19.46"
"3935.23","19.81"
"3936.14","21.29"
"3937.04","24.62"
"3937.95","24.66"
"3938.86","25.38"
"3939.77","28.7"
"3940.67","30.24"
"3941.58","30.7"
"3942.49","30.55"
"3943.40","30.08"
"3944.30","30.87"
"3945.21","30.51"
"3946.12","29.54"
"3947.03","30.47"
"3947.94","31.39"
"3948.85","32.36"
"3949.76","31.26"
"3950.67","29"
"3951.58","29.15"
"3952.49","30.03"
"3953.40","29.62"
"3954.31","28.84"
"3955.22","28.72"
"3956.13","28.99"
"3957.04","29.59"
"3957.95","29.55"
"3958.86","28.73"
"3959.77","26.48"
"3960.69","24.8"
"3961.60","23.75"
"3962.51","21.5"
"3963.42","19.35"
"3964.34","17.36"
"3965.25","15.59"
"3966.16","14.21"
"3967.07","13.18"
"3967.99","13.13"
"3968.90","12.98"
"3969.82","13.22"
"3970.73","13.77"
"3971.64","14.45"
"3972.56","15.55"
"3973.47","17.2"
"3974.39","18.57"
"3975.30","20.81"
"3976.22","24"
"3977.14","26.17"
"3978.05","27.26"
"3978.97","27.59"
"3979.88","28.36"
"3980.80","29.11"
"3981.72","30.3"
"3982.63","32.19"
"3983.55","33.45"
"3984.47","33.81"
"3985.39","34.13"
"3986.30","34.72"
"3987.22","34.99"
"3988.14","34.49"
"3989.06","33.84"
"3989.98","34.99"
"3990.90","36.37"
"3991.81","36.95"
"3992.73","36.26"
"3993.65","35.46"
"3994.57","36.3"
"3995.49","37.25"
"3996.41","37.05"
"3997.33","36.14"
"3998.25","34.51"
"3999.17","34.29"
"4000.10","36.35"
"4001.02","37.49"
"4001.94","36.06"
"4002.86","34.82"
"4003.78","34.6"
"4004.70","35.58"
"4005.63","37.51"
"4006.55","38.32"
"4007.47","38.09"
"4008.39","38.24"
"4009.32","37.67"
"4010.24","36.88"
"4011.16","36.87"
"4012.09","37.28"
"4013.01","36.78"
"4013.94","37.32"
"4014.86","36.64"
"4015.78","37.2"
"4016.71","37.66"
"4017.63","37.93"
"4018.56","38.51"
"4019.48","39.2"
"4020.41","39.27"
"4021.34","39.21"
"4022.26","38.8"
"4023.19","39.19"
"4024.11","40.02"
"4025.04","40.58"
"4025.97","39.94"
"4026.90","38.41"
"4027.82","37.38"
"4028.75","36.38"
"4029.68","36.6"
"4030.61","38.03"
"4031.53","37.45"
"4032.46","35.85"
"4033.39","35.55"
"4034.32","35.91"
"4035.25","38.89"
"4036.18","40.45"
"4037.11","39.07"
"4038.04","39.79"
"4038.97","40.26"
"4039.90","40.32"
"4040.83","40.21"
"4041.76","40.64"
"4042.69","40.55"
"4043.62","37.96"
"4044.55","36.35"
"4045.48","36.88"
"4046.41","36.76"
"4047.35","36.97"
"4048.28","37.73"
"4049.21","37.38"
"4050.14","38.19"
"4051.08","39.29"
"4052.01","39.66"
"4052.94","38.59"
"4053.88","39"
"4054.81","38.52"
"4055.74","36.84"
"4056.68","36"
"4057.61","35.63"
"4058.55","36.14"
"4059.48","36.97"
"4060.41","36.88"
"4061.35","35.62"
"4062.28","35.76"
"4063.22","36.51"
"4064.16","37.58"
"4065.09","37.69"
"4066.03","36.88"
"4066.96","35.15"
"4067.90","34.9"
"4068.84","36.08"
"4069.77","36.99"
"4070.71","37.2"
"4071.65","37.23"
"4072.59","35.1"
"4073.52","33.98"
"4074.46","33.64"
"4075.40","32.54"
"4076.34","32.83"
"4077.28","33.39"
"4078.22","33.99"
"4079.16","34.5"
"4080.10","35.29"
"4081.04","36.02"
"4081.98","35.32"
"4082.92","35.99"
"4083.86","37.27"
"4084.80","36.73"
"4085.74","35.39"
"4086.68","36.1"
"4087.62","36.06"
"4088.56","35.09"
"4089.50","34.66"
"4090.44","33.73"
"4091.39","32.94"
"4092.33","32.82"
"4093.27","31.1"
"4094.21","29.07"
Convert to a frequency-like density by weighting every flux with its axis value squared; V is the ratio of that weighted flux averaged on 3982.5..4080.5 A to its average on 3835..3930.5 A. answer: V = 1.46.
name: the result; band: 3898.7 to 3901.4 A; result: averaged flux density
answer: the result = 28.6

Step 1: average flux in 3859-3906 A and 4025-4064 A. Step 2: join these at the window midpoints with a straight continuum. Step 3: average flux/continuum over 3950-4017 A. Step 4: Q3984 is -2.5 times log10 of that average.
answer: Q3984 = 0.14 mag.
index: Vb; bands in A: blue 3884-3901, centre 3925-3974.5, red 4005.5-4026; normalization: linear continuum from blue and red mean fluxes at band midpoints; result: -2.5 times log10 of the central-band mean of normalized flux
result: 0.22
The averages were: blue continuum 22.8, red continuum 38.2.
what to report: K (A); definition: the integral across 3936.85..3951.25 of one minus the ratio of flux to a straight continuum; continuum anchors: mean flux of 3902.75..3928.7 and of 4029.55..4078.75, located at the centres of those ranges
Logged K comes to 1.4 A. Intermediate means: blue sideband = 31.5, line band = 29.5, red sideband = 37.1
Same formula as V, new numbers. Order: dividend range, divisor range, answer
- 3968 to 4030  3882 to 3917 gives 1.30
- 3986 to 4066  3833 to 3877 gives 1.55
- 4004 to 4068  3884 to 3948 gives 1.47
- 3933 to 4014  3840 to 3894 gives 1.18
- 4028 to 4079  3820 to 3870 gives 1.64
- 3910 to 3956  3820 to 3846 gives 1.45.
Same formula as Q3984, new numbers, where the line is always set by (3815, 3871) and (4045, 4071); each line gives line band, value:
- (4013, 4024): -0.100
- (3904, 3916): -0.097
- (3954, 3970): 0.410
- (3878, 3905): 0.157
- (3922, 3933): 0.141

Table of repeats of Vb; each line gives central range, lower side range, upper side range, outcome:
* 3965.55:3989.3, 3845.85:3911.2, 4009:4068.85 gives 0.37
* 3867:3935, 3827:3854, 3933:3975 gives -0.17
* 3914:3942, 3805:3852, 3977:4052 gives 0.11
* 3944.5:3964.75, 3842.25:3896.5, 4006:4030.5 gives 0.18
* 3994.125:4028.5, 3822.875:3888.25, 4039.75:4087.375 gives -0.12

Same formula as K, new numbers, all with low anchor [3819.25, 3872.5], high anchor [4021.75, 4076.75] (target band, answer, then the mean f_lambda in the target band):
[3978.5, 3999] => -0.1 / 34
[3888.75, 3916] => 0.5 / 28.2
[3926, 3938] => 3.2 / 22.4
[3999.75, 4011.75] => -0.7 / 36.8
